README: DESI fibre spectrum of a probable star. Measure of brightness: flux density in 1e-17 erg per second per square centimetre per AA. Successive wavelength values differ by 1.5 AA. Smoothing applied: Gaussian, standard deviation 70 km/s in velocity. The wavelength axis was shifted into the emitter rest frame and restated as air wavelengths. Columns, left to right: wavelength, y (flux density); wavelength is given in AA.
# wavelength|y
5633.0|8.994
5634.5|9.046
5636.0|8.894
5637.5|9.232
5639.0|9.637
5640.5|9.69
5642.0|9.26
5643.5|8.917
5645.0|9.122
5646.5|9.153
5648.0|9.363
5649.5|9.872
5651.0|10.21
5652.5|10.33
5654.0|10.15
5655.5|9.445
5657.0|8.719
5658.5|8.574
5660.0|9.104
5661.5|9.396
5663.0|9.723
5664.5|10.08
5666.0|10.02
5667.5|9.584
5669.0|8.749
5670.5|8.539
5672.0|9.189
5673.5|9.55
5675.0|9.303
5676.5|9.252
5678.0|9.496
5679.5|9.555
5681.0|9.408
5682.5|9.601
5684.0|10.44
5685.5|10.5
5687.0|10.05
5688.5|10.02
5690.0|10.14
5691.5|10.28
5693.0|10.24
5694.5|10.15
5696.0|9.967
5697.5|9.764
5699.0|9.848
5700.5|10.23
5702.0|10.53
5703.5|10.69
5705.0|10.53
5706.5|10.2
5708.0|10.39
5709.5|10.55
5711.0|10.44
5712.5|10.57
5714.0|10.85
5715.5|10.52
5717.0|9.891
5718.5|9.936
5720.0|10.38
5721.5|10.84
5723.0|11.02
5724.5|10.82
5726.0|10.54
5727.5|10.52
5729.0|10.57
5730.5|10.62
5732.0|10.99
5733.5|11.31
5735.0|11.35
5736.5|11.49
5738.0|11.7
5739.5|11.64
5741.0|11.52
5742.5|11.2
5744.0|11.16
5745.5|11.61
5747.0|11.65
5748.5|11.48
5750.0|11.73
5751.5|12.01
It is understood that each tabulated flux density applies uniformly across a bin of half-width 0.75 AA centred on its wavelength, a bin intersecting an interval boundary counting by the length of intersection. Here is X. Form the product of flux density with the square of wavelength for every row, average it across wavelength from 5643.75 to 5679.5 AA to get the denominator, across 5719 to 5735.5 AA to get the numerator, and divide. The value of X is 1.17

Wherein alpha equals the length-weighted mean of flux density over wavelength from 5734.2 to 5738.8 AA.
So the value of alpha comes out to 11.5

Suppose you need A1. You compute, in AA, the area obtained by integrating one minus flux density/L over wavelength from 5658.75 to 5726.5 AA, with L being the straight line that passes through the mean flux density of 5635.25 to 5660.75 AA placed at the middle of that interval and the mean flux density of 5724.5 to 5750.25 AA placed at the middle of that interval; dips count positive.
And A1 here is 2.0 AA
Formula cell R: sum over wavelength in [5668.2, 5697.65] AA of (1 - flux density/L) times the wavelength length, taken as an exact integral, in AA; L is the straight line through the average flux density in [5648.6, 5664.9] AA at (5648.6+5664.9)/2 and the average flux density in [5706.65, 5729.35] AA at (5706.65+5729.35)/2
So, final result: 0.8 AA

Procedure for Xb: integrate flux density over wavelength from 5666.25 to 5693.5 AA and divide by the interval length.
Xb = 9.66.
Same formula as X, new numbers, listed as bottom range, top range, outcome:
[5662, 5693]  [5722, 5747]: 1.17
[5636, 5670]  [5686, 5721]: 1.11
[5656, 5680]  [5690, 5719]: 1.12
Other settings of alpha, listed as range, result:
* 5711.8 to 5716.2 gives 10.6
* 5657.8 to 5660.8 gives 8.85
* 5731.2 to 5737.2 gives 11.3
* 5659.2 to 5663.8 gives 9.41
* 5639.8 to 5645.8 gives 9.24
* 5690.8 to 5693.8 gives 10.3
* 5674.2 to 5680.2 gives 9.4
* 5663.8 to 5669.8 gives 9.6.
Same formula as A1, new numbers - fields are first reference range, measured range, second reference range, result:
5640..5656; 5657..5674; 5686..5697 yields 0.90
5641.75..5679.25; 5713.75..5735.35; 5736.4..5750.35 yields 0.74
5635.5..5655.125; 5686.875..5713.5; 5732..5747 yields 0.93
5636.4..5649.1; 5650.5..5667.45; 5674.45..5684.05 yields -0.37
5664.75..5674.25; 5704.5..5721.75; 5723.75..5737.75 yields 0.10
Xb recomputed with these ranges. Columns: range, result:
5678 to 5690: 9.92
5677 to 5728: 10.3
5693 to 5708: 10.2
